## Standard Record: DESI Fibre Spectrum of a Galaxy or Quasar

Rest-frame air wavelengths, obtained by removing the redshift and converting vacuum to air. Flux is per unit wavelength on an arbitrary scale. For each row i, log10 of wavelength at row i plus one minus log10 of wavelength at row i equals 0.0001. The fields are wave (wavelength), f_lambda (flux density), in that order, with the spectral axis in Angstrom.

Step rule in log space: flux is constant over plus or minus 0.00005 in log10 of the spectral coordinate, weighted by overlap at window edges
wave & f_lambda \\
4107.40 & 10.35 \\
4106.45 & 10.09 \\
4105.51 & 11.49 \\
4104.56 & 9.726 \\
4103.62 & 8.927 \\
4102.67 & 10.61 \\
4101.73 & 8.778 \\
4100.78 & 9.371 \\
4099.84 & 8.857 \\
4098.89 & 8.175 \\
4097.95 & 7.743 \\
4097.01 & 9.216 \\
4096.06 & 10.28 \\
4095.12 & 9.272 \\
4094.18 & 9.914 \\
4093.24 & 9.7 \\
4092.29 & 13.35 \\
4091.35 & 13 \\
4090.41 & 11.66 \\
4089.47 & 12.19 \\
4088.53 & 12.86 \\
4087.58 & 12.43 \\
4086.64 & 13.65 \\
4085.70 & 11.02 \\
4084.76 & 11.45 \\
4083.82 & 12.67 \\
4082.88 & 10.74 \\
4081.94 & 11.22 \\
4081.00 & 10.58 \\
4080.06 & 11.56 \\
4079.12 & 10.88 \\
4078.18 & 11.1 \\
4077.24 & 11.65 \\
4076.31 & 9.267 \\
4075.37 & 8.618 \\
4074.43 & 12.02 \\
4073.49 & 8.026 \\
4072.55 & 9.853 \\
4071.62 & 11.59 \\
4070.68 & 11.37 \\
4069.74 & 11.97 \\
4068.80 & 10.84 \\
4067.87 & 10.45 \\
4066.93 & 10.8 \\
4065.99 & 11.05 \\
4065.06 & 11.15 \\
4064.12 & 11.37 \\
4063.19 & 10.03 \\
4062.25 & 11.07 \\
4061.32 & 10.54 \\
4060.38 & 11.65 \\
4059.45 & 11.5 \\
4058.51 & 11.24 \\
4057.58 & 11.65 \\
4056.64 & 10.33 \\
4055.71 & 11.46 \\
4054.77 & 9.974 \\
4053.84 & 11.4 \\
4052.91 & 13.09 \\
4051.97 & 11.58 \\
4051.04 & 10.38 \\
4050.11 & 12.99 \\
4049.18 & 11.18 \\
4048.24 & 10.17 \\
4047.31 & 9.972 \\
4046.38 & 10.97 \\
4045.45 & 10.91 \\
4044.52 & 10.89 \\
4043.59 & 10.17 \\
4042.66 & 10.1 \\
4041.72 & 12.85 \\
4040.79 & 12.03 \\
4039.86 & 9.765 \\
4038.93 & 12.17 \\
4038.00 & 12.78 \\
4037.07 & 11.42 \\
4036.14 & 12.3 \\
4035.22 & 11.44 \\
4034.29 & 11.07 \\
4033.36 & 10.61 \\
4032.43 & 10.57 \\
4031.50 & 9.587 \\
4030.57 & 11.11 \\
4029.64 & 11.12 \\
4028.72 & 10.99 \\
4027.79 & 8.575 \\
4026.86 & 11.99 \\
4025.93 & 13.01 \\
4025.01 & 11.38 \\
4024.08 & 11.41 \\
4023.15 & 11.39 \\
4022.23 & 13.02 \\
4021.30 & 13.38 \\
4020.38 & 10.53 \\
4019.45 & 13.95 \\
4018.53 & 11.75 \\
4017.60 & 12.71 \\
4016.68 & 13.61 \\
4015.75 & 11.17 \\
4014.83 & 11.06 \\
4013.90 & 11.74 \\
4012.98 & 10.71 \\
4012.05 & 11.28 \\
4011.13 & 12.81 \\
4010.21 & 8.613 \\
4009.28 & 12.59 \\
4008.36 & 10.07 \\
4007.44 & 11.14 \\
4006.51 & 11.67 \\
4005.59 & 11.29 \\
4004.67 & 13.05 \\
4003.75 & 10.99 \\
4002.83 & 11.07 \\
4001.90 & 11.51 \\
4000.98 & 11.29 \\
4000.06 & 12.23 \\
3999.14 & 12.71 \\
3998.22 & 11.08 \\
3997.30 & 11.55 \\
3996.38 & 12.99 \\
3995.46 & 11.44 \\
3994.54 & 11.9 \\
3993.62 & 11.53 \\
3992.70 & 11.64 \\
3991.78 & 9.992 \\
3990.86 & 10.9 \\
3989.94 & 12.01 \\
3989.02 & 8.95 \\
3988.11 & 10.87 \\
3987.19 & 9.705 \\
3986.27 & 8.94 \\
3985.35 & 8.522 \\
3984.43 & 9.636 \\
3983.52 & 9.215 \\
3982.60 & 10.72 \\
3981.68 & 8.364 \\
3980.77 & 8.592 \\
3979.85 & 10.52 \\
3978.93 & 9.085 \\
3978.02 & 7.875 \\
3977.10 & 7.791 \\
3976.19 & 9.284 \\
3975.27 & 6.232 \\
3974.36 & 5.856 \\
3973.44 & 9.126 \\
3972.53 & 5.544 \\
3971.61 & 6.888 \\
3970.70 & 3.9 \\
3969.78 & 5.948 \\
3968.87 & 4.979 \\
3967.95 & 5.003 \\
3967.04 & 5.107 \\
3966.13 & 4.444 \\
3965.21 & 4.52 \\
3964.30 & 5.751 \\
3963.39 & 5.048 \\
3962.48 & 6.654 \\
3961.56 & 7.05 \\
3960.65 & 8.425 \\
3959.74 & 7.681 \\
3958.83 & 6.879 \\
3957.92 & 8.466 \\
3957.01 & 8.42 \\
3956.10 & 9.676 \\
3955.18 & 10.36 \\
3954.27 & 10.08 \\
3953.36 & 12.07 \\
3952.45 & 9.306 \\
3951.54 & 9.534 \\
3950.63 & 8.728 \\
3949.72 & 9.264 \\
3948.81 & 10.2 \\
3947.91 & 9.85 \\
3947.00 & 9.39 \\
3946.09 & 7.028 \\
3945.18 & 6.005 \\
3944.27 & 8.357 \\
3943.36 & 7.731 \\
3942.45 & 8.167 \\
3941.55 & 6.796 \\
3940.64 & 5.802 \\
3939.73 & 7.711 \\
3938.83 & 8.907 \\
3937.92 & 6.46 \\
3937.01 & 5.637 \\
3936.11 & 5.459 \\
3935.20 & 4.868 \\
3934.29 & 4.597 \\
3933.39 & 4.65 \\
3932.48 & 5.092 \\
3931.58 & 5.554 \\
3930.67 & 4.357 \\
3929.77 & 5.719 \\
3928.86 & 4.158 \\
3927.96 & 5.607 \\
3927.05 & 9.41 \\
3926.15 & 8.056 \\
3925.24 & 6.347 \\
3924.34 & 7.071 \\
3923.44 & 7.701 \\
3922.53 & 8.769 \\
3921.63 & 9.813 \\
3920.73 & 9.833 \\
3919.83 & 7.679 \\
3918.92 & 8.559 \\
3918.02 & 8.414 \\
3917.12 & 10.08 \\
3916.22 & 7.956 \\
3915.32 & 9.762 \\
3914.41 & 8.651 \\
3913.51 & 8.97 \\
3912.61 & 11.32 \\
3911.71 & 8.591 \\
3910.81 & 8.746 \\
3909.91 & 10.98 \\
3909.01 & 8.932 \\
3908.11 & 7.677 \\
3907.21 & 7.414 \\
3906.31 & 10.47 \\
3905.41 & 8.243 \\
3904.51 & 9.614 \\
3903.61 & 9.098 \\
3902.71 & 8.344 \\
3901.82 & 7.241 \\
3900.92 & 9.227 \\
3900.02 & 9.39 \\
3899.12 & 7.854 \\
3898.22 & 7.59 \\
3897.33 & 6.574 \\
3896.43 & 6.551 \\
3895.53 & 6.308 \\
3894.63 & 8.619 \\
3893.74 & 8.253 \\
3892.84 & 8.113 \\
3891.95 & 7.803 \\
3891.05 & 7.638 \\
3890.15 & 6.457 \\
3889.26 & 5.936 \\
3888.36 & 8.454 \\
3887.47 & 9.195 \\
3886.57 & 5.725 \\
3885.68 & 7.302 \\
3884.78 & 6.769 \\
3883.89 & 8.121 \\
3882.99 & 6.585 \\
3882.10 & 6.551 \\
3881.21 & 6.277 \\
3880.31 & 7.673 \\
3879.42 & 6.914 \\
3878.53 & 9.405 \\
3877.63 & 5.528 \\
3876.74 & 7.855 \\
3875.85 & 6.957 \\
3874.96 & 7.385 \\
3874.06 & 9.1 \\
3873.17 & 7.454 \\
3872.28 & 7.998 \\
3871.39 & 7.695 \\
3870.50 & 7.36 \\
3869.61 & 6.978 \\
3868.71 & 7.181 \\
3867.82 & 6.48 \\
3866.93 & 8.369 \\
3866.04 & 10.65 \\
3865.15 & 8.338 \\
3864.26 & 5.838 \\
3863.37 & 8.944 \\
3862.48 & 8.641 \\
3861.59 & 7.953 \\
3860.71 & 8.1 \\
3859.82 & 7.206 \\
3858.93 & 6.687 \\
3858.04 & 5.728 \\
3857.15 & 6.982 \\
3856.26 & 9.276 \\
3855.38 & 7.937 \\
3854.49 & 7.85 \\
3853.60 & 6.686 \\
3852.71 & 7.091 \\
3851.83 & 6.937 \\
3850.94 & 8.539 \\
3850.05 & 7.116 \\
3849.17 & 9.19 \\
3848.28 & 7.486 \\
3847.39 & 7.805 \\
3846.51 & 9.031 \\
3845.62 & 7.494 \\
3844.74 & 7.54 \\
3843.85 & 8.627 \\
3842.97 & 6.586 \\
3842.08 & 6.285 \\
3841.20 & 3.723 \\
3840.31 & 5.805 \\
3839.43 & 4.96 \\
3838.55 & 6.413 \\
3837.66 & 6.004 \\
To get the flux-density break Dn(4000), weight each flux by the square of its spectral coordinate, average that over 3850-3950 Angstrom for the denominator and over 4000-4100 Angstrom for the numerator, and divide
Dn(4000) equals 1.6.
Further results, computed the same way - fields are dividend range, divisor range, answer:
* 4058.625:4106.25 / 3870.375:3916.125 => 1.48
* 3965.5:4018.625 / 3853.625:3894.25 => 1.39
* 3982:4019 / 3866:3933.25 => 1.51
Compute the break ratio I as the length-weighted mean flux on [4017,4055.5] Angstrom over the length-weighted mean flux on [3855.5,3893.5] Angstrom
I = 1.51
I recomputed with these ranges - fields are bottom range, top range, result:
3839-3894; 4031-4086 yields 1.49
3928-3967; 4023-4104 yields 1.52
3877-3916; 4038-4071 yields 1.39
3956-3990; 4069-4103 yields 1.41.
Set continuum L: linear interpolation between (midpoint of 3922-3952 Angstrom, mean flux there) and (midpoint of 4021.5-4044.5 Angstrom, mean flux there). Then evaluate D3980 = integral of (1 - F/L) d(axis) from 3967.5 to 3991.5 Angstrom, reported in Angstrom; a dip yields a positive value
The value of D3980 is 1.95 Angstrom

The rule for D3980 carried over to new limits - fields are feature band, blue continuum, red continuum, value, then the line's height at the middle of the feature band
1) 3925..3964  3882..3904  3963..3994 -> 2.1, 7.85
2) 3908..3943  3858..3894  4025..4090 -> 4.0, 8.51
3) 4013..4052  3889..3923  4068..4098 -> -4.2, 10.3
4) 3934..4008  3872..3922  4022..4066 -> 7.6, 9.66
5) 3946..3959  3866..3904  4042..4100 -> -0.9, 8.79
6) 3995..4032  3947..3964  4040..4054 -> -4.6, 10.3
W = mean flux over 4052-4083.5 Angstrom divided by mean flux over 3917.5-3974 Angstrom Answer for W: 1.51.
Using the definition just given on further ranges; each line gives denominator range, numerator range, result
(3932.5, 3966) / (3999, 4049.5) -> 1.50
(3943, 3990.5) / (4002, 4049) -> 1.41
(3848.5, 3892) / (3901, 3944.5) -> 1.02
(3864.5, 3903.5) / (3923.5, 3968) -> 0.95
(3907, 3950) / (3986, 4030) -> 1.50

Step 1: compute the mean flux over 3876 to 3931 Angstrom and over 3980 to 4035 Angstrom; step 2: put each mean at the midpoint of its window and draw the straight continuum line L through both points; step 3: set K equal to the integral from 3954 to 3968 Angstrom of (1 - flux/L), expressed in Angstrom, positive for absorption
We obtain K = 3.7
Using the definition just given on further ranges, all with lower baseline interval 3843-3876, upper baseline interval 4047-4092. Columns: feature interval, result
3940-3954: 1.0 Angstrom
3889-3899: 1.2 Angstrom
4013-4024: -1.9 Angstrom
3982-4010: -2.8 Angstrom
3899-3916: -0.9 Angstrom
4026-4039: -0.7 Angstrom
